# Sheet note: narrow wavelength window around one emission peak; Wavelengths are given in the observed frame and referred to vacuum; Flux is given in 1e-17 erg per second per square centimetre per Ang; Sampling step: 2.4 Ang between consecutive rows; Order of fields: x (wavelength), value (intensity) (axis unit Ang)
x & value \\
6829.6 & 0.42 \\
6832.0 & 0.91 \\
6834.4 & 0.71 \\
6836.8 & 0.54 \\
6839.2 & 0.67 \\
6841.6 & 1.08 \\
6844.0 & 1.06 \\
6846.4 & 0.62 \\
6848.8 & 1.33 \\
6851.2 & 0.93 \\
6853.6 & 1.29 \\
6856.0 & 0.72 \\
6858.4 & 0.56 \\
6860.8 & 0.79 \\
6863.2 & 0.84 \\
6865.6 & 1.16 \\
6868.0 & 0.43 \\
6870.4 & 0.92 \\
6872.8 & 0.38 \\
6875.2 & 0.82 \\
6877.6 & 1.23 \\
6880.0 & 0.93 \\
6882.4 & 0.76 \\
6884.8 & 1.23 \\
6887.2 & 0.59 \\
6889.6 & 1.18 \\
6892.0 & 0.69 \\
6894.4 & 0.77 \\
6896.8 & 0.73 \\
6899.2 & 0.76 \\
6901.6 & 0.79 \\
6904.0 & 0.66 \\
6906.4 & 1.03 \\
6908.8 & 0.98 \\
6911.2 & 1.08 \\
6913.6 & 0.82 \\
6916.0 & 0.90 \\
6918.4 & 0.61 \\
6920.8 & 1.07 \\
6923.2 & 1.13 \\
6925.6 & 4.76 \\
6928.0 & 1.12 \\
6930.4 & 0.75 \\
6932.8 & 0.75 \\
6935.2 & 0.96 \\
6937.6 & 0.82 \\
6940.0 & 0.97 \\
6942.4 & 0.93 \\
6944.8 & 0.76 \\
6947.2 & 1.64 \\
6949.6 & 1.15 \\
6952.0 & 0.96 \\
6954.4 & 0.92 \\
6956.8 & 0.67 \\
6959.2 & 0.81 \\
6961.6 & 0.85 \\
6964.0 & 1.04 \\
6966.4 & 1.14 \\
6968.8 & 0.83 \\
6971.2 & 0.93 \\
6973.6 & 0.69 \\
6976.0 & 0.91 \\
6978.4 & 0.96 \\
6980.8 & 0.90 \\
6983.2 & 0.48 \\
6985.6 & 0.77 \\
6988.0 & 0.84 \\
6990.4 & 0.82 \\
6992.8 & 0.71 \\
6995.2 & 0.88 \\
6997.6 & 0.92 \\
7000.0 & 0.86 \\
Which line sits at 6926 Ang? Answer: H-alpha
